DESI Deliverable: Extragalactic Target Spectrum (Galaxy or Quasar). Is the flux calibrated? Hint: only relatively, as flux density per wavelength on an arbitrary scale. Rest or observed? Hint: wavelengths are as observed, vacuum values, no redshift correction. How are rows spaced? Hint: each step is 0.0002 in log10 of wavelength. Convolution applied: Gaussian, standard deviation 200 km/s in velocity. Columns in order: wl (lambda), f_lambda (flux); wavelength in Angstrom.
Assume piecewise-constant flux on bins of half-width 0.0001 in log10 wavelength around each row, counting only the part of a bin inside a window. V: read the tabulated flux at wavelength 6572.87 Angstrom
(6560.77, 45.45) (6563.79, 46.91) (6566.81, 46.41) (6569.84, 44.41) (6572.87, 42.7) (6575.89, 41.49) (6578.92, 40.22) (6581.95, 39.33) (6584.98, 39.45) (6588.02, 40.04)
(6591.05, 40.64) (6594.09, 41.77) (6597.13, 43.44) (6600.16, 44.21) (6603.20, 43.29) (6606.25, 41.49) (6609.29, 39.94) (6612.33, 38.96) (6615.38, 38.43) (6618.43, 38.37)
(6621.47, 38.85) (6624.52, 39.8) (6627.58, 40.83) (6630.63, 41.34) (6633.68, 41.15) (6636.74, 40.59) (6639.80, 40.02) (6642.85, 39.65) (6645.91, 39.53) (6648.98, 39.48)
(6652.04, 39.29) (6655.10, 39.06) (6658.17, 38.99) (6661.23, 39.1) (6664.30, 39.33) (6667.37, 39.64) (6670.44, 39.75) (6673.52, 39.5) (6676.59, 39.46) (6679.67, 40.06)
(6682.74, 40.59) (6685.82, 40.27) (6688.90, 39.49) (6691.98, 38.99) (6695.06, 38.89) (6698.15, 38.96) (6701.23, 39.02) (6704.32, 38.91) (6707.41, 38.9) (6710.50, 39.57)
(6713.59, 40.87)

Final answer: 42.7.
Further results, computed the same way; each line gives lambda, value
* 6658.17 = 38.99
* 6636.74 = 40.59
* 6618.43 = 38.37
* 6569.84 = 44.41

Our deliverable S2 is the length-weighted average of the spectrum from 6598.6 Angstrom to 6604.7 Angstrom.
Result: 43.8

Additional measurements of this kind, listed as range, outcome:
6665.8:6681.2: 39.7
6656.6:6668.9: 39.3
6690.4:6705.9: 38.9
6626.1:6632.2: 41.1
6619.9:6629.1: 39.8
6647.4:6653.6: 39.4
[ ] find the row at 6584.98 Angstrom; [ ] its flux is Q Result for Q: 39.45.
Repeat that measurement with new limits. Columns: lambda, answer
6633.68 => 41.15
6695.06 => 38.89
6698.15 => 38.96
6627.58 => 40.83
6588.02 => 40.04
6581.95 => 39.33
